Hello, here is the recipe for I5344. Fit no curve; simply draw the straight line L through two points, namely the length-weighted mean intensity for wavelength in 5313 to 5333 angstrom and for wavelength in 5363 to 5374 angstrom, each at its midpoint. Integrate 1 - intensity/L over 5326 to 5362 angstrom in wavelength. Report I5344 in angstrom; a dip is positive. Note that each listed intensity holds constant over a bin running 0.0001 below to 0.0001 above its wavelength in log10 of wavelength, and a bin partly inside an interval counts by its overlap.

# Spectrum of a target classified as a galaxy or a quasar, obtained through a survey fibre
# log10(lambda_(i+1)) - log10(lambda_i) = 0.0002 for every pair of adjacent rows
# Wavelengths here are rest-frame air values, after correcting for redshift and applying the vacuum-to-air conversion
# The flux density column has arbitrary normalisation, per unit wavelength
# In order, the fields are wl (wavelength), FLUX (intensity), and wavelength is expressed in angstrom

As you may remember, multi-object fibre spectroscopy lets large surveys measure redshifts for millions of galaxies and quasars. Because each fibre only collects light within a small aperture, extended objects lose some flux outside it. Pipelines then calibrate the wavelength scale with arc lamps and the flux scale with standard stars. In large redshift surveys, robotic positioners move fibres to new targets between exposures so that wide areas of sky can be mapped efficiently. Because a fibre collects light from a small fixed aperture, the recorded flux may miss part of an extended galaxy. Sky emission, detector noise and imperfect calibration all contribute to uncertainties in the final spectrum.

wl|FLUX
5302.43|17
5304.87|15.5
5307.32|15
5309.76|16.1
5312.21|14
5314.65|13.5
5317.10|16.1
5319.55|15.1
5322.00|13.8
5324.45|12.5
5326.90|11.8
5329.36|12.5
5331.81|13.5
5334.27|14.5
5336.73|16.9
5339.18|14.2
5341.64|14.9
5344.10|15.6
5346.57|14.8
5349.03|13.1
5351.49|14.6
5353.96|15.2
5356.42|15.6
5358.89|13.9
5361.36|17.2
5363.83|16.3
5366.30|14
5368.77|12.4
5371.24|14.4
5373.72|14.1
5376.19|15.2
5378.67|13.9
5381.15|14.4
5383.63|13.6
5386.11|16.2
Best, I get -1.71 angstrom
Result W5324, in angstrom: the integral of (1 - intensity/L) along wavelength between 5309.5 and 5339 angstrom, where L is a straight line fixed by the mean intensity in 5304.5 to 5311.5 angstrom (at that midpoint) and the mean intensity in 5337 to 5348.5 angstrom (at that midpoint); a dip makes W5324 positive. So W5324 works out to 2.1 angstrom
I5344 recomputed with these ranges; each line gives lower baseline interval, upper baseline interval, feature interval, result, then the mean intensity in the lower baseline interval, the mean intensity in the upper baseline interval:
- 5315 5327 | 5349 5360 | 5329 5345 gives -0.40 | 14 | 14.6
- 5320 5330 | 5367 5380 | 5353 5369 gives -1.63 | 12.8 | 14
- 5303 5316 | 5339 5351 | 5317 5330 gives 1.16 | 14.9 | 14.6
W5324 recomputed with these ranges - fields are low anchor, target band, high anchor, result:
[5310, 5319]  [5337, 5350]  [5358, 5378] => 0.0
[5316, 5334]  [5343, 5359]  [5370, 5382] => -0.8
